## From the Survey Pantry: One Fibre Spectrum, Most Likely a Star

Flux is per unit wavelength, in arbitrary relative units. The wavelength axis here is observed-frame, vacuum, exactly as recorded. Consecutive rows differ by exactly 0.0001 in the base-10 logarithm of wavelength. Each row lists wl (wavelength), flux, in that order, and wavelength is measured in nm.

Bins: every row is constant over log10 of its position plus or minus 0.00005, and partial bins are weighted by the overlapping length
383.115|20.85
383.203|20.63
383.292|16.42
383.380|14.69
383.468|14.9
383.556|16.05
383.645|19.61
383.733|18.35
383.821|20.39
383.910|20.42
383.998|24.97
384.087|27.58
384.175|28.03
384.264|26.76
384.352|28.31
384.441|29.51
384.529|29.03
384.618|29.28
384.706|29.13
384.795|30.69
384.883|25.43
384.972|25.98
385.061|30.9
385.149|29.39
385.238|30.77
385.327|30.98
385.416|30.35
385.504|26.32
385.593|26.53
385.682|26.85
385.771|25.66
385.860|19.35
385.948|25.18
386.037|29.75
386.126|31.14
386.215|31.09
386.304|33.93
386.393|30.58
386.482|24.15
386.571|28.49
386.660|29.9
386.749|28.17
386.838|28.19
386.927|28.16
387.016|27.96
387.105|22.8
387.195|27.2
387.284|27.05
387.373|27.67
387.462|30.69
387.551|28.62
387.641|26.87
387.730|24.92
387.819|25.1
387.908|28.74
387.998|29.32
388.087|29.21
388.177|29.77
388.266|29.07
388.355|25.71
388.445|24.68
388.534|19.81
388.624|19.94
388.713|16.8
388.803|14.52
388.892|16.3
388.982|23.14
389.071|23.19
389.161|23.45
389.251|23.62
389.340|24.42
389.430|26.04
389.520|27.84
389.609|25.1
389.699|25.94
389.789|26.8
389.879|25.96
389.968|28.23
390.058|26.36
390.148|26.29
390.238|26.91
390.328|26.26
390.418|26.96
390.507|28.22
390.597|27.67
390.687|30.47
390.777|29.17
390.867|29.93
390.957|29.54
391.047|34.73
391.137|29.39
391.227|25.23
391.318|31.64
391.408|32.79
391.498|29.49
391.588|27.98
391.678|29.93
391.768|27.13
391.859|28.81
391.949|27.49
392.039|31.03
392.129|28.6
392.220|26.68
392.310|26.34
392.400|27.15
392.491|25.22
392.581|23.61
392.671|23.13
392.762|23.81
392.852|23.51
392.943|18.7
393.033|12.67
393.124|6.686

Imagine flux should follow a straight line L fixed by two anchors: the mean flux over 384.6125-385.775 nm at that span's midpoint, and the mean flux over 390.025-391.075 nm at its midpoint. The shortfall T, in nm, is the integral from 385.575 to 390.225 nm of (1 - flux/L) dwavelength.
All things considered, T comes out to 0.39 nm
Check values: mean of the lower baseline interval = 28.5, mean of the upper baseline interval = 28.5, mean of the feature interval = 26.1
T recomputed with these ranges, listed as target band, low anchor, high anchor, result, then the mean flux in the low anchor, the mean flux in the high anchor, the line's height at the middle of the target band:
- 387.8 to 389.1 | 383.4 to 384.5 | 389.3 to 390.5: 0.096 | 22.8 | 26.5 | 25.6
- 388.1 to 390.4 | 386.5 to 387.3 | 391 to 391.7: 0.361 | 27.4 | 30.1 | 28.9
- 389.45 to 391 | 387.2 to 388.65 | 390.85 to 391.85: 0.070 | 26.8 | 29.7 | 28.8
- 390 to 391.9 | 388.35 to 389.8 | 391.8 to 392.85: -0.306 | 22.6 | 26.4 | 24.8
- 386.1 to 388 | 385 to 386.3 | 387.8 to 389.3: -0.153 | 28.3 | 23.6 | 26.1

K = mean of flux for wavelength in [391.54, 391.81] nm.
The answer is 28.4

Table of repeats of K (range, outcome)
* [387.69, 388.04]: 27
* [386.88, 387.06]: 28.1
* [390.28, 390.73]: 27.9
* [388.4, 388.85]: 19.1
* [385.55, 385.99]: 24.7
